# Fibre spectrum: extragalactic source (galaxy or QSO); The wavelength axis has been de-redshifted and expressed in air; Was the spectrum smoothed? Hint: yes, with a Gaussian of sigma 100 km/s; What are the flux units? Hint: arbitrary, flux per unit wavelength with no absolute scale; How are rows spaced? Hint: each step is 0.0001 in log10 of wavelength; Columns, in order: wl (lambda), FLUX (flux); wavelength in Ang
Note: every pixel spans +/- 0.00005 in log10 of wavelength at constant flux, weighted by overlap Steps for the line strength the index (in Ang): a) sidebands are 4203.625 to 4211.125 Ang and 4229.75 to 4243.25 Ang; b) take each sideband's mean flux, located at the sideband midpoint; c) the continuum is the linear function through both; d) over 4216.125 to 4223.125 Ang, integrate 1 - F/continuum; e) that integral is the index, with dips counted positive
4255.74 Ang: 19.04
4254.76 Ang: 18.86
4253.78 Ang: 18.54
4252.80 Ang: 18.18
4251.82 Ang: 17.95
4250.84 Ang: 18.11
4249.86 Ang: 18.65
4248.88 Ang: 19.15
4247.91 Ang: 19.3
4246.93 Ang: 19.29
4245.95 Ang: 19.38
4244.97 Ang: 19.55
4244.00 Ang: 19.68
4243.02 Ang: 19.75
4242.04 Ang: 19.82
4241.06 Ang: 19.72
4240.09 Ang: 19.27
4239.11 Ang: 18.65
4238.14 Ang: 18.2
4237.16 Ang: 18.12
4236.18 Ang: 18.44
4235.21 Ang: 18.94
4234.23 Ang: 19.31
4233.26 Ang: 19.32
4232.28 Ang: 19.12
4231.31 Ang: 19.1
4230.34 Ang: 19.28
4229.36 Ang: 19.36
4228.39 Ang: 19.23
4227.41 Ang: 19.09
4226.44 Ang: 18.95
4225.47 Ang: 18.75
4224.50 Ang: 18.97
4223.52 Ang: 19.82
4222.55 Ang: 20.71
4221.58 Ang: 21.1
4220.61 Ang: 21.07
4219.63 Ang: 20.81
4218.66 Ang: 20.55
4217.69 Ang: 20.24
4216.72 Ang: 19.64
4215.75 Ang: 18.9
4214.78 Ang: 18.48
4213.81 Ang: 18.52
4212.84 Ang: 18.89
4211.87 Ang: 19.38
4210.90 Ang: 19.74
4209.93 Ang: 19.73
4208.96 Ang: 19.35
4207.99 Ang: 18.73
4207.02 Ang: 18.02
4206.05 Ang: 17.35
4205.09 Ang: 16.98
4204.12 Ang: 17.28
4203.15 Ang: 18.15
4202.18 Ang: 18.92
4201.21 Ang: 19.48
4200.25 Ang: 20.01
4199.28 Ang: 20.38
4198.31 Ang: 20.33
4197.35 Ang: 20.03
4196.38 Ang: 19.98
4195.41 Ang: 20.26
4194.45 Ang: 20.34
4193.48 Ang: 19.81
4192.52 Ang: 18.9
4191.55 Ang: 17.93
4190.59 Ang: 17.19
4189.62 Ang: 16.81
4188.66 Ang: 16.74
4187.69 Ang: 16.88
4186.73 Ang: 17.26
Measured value -0.7 Ang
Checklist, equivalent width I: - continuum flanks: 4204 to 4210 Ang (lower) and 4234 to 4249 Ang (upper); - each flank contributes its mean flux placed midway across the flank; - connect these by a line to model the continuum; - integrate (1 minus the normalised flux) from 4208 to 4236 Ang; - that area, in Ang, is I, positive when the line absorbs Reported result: -1.3 Ang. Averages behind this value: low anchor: 18.2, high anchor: 19.2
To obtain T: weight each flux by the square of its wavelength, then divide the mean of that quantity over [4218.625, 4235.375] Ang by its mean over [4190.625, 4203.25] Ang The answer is 1.02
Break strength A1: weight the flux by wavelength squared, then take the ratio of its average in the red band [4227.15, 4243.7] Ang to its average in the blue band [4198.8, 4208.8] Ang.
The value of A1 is 1.0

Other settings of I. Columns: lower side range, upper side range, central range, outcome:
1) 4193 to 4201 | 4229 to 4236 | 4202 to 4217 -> 0.9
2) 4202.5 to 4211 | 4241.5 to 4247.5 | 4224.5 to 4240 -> 0.2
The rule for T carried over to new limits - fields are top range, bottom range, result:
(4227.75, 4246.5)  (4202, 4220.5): 1.02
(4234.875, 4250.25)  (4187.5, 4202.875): 1.03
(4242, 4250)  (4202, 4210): 1.09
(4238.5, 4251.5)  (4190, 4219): 1.03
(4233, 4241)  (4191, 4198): 0.98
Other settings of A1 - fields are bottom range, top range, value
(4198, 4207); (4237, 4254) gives 1.04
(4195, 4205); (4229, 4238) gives 0.99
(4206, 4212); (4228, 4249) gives 1.03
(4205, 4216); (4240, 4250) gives 1.06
